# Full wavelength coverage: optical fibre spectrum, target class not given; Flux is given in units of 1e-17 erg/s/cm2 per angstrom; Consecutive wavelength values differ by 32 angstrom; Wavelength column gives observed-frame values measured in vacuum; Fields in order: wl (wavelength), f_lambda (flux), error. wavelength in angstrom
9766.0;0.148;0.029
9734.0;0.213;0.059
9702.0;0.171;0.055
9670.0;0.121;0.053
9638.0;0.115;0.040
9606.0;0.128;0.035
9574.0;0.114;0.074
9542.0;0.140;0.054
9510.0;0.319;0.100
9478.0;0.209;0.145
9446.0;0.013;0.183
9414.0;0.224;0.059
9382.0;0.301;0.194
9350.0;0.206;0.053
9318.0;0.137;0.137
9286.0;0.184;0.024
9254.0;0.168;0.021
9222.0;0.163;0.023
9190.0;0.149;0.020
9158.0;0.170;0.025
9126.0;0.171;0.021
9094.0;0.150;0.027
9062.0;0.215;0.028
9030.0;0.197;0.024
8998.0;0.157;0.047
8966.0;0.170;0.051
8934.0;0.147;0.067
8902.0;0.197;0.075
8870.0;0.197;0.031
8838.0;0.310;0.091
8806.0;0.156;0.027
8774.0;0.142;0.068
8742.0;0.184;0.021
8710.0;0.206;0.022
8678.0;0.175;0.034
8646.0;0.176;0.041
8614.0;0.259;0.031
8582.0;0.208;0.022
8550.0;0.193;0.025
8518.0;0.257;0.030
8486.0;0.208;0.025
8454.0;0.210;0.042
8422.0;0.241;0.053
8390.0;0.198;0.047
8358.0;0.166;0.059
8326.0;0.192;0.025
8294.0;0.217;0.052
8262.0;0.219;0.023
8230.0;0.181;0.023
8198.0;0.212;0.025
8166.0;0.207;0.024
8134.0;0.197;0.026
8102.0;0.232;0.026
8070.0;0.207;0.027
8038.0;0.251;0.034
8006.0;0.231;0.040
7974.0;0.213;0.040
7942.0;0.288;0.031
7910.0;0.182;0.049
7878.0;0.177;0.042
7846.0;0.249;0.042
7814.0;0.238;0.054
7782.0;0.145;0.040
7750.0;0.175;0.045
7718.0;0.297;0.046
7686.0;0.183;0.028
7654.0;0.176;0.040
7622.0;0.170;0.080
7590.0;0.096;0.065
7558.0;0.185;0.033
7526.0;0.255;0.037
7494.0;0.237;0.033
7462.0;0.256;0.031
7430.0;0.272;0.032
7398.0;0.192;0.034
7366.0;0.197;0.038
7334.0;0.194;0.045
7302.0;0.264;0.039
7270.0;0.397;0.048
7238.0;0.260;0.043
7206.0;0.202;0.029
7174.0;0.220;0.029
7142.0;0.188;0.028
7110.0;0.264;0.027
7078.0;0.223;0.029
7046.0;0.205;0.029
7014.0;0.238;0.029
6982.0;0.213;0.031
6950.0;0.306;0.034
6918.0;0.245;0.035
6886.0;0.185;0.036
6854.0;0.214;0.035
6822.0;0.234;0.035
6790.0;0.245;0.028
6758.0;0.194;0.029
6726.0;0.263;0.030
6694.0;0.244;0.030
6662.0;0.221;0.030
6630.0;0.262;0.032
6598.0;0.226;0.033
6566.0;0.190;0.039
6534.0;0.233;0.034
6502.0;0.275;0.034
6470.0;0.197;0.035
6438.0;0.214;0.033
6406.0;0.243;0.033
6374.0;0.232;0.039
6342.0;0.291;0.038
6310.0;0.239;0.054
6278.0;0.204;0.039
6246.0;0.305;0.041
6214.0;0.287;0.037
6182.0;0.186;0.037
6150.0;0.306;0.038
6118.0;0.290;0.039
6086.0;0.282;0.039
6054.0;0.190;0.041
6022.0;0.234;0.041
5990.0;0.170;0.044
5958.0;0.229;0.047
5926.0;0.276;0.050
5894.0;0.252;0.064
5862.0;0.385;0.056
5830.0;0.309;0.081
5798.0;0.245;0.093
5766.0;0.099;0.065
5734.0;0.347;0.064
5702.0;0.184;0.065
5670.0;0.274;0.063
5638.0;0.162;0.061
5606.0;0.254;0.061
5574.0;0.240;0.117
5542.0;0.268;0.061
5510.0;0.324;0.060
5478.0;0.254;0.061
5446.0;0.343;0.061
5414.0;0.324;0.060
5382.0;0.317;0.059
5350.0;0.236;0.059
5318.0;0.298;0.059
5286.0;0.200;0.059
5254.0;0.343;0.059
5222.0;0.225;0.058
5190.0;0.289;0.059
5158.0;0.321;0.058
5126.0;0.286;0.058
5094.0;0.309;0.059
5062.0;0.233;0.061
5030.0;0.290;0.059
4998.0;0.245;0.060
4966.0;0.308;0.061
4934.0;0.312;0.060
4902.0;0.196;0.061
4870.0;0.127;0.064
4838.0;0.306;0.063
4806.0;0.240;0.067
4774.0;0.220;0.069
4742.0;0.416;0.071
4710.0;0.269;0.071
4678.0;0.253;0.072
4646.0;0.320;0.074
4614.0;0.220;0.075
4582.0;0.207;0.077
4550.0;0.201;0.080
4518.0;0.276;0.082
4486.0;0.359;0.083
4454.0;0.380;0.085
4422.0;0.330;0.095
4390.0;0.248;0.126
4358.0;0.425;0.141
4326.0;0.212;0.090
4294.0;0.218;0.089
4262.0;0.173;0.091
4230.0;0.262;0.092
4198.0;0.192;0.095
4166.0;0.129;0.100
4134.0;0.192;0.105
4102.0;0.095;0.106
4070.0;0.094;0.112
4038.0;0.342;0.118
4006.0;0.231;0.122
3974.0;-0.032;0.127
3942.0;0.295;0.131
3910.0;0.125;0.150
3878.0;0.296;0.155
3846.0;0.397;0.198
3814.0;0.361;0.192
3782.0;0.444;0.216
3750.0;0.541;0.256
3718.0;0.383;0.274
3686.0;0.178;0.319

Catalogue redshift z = 0.106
